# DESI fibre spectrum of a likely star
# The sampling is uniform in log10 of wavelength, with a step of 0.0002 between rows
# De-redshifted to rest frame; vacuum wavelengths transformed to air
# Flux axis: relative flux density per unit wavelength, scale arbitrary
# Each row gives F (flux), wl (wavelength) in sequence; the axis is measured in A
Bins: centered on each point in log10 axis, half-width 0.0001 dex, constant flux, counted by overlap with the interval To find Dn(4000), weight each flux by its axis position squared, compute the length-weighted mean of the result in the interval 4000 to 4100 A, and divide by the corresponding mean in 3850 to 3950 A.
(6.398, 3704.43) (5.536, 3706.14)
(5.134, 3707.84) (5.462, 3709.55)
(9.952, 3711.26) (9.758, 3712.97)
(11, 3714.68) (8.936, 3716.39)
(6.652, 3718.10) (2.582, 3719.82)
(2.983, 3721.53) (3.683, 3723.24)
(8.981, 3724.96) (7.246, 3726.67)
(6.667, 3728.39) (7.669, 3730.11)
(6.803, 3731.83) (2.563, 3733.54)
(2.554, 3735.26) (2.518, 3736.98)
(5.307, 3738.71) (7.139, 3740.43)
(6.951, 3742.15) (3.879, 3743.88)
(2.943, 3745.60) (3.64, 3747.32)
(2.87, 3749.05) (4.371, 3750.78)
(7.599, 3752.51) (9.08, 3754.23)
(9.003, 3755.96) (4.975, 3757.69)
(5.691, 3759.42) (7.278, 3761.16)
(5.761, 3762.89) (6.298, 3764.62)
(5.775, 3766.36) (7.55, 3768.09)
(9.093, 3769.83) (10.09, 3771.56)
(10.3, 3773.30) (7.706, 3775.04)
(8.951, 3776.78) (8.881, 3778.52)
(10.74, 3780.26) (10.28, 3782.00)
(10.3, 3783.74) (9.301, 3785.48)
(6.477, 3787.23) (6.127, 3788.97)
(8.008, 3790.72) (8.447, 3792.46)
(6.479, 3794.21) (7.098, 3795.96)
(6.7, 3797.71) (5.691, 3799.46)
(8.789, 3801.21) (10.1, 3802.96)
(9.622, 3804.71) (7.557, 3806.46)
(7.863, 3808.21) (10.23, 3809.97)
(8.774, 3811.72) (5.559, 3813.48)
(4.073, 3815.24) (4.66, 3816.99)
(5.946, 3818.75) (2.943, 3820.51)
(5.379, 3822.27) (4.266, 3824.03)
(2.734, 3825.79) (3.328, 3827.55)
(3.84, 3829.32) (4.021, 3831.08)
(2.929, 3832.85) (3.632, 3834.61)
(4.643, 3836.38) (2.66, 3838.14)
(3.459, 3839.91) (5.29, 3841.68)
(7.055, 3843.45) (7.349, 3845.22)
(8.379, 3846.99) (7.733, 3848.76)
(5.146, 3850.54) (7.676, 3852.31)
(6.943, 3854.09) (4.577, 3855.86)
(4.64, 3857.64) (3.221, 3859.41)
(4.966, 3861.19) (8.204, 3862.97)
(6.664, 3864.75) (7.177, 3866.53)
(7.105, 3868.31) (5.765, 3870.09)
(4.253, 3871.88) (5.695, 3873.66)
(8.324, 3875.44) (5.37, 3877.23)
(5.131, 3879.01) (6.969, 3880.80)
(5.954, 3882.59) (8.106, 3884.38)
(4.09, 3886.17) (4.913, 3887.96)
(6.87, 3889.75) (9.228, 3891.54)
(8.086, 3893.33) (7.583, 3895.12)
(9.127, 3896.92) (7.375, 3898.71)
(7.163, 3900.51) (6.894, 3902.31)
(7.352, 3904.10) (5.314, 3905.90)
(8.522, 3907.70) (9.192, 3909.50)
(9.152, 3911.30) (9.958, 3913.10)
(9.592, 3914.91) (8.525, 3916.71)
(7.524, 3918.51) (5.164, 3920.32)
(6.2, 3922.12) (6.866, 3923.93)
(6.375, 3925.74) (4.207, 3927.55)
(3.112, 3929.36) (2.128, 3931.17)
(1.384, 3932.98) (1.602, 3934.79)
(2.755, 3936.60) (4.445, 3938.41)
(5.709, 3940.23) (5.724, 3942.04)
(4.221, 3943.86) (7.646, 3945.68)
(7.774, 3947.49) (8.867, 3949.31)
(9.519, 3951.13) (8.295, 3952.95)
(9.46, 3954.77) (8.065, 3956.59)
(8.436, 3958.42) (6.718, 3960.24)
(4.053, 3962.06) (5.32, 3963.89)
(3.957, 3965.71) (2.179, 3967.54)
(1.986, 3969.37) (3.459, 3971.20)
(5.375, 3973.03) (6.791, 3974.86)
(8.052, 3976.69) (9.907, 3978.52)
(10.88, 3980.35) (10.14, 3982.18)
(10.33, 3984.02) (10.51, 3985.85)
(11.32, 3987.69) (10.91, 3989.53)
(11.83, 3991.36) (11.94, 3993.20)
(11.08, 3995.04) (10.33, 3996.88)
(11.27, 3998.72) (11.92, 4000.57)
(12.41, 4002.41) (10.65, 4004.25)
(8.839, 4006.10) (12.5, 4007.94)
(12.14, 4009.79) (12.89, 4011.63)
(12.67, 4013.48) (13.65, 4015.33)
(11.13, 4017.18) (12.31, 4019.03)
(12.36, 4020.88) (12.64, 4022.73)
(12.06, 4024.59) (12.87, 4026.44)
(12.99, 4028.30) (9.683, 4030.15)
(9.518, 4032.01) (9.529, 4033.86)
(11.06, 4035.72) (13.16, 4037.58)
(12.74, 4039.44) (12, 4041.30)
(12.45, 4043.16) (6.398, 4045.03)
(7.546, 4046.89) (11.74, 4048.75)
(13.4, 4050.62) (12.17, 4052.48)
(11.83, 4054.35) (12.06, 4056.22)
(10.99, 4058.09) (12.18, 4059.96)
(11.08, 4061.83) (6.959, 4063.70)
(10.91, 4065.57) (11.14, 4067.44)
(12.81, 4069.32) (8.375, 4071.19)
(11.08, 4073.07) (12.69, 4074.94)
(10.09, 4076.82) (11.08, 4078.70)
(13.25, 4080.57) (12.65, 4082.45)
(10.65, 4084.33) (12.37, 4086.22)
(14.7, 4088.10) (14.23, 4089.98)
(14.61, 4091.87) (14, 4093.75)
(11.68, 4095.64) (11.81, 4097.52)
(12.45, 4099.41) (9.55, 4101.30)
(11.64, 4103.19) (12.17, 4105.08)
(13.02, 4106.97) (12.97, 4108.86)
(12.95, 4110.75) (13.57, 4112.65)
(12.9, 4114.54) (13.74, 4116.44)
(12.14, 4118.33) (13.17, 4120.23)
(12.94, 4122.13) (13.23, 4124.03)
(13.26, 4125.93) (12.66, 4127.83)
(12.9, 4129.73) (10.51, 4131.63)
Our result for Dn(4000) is 2.00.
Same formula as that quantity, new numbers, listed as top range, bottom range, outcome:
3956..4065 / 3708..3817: 1.64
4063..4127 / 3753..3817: 1.82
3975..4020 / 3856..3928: 1.73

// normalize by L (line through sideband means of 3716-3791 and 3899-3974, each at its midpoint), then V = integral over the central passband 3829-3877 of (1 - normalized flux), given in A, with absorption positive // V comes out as 5.39 A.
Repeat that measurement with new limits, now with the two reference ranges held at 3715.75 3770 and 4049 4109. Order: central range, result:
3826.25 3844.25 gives 8.2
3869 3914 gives 7.5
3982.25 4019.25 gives -3.7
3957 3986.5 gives 9.5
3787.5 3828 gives 1.8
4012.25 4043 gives -2.8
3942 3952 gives 2.2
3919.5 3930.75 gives 4.8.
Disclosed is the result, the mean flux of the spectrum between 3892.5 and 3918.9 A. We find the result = 8.1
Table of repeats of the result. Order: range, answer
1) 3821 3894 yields 5.64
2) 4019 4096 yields 11.6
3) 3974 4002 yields 10.5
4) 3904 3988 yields 6.64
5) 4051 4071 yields 11.2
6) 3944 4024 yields 9.33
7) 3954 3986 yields 6.89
